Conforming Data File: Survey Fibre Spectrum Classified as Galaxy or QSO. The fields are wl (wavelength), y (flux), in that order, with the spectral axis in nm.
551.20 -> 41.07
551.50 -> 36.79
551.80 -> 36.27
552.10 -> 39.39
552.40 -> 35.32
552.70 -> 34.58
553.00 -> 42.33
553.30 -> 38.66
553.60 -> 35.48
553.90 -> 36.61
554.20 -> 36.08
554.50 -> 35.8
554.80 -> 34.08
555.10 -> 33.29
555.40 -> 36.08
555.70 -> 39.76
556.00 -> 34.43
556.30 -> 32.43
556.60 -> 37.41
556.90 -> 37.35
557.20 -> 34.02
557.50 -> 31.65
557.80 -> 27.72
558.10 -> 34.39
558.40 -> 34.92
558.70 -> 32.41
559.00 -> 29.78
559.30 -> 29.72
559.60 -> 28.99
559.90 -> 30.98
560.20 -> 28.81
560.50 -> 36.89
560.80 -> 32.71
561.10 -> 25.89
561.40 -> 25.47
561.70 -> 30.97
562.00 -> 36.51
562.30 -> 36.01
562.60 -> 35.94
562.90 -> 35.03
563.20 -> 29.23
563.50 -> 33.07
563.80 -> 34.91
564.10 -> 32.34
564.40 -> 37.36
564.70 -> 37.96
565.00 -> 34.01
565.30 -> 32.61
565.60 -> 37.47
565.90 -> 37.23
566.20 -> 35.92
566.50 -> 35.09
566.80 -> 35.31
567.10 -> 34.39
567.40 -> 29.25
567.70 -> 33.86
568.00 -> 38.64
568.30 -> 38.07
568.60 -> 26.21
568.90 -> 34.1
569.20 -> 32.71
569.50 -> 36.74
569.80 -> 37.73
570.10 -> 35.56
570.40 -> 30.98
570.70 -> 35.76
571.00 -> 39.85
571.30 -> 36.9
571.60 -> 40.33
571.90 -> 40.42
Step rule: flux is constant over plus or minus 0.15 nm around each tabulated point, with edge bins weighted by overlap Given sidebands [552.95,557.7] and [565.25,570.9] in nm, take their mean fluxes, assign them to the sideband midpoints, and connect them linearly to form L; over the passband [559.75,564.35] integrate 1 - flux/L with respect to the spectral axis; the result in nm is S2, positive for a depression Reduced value 0.36 nm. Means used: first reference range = 35.7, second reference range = 34.7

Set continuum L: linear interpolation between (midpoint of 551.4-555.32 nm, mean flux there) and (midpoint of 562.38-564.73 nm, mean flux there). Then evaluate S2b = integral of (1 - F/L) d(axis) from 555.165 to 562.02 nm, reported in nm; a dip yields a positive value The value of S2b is 0.56 nm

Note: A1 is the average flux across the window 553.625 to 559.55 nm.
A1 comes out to 34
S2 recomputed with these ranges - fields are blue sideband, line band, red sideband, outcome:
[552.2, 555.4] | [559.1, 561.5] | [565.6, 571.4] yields 0.38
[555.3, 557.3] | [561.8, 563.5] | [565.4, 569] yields 0.04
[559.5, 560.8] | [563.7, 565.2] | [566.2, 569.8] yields -0.10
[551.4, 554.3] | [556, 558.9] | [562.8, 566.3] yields 0.21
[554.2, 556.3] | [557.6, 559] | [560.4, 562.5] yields 0.07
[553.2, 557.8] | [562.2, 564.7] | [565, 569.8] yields 0.03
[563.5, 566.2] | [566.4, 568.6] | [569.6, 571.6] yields 0.09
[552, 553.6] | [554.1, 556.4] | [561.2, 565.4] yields 0.09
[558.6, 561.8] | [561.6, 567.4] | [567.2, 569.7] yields -0.48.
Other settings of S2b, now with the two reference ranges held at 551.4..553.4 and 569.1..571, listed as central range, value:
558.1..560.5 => 0.35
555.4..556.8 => 0.04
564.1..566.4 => 0.01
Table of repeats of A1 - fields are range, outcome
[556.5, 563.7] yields 32.3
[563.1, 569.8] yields 34.5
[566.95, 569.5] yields 33.6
